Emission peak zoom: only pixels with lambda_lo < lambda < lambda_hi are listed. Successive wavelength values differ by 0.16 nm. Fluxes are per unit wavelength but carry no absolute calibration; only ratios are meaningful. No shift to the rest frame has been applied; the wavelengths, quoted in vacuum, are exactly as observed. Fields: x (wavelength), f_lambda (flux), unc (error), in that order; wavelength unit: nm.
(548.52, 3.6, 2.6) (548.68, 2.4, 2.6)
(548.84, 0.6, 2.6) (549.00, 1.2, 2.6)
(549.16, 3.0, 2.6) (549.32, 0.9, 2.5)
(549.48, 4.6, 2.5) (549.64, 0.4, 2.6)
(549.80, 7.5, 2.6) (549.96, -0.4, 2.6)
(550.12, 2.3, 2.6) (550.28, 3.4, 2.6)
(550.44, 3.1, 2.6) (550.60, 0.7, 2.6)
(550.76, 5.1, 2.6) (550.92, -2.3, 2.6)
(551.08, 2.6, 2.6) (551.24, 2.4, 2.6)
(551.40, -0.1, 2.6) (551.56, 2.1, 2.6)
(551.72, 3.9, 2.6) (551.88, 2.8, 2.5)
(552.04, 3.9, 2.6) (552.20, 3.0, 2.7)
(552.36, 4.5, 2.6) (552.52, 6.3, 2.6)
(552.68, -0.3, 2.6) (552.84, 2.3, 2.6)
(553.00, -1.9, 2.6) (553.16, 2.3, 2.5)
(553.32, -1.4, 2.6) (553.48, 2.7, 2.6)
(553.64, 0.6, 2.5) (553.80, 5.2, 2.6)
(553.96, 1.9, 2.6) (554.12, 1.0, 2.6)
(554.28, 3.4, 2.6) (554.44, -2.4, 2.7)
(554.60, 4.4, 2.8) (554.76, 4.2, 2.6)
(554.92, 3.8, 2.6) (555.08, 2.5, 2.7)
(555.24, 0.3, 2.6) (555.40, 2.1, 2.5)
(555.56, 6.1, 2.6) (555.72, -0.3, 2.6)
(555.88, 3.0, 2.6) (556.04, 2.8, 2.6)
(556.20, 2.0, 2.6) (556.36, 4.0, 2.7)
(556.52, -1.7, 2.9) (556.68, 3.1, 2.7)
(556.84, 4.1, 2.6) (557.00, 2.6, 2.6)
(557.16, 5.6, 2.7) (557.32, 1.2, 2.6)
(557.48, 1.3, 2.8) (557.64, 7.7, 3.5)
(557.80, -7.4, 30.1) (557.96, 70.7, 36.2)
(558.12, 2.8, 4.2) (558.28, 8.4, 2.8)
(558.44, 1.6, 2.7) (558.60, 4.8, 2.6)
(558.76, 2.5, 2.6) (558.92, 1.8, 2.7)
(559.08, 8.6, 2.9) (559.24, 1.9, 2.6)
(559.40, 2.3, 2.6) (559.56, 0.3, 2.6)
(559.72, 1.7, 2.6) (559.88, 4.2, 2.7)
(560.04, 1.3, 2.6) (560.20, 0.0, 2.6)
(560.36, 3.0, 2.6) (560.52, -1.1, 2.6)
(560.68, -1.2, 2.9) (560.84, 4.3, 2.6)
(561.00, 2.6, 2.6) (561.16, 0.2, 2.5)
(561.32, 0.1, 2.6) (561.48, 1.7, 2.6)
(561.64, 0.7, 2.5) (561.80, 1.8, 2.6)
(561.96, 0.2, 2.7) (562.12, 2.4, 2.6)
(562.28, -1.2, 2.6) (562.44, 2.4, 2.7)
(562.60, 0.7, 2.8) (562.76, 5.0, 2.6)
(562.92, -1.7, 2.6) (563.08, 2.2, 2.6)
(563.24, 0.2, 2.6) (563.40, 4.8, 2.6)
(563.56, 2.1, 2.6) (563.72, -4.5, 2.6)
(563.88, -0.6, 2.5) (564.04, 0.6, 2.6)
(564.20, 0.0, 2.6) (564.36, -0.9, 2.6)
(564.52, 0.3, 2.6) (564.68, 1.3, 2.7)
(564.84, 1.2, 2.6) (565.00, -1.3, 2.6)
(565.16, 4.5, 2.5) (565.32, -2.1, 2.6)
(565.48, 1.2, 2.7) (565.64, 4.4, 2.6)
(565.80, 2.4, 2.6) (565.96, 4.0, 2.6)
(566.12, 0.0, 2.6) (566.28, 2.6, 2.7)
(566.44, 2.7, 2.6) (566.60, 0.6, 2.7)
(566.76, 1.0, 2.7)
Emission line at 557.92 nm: Mg II 2798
